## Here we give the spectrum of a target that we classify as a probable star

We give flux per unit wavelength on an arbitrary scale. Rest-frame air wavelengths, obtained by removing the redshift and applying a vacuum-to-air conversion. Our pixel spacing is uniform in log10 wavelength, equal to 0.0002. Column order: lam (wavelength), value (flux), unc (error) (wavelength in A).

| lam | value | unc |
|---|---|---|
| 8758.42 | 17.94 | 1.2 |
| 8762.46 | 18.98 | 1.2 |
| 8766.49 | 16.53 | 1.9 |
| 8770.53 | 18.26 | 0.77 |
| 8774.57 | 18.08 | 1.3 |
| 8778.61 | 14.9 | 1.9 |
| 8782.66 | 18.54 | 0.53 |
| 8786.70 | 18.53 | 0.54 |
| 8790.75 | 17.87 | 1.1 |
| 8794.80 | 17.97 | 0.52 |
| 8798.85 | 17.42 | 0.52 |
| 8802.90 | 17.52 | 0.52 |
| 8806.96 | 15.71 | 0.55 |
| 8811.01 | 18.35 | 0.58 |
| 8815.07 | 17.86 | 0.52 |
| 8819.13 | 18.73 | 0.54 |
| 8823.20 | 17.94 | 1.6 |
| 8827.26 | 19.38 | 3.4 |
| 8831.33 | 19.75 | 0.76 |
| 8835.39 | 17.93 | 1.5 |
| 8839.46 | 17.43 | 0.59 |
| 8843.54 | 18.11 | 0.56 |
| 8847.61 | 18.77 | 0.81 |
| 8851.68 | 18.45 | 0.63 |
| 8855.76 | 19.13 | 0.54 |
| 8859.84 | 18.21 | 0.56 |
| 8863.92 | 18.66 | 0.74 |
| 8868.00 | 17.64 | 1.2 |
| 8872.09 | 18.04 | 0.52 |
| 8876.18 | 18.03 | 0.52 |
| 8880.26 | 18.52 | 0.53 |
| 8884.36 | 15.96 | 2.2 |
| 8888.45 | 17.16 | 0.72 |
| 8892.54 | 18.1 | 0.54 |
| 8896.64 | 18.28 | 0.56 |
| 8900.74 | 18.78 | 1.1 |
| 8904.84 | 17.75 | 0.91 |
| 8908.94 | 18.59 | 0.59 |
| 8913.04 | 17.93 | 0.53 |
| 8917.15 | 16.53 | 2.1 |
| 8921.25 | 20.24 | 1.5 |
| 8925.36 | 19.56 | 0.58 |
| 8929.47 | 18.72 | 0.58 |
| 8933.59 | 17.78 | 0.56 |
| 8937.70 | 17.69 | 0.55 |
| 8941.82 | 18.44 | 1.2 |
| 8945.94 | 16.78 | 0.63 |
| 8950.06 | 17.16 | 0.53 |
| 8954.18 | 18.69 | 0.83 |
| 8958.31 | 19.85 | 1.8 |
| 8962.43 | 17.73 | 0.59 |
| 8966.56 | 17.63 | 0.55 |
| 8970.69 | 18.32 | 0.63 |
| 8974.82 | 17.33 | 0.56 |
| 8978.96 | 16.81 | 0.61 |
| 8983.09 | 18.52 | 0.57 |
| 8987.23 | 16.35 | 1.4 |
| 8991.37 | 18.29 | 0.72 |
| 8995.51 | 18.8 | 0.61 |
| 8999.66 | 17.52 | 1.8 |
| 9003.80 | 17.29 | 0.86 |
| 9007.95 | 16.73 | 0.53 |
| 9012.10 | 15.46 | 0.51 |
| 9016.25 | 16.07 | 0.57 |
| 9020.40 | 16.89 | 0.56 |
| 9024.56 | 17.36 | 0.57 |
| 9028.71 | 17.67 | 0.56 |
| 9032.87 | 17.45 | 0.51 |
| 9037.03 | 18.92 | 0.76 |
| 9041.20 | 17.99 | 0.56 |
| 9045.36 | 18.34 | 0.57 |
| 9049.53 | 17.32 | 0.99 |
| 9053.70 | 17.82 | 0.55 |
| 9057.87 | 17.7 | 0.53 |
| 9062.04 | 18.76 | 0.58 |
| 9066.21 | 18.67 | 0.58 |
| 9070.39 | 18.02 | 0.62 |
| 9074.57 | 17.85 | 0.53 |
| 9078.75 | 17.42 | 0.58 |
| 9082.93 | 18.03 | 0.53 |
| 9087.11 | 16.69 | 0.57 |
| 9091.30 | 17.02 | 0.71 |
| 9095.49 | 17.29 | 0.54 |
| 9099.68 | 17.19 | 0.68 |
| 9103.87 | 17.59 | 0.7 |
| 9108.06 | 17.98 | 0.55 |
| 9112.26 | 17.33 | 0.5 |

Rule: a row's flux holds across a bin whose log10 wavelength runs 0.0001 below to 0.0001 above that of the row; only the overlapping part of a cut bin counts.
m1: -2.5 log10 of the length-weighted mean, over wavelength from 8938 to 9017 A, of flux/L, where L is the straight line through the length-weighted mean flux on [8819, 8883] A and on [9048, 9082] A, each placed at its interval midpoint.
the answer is 0.03 mag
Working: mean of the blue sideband 18.4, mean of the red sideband 18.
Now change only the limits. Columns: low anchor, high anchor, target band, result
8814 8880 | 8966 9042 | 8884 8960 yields -0.01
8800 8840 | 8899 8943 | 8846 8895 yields 0.01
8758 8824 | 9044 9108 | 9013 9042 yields 0.02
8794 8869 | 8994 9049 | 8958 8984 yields -0.02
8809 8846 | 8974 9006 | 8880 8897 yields 0.04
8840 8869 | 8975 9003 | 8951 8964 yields -0.05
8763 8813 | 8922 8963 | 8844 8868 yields -0.04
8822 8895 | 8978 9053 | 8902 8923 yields -0.02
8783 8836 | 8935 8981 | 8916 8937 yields -0.04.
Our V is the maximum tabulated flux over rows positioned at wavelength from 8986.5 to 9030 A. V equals 18.8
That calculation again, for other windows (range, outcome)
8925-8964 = 19.85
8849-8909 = 19.13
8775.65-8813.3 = 18.54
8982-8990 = 18.52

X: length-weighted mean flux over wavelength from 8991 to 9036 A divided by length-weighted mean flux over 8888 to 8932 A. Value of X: 0.9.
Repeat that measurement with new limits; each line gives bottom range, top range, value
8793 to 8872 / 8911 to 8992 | 0.99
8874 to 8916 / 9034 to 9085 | 1.01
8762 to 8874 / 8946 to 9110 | 0.98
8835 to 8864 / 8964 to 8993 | 0.96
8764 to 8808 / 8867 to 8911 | 1.03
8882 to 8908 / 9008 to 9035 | 0.95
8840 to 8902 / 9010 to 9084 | 0.98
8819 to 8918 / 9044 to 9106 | 0.98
